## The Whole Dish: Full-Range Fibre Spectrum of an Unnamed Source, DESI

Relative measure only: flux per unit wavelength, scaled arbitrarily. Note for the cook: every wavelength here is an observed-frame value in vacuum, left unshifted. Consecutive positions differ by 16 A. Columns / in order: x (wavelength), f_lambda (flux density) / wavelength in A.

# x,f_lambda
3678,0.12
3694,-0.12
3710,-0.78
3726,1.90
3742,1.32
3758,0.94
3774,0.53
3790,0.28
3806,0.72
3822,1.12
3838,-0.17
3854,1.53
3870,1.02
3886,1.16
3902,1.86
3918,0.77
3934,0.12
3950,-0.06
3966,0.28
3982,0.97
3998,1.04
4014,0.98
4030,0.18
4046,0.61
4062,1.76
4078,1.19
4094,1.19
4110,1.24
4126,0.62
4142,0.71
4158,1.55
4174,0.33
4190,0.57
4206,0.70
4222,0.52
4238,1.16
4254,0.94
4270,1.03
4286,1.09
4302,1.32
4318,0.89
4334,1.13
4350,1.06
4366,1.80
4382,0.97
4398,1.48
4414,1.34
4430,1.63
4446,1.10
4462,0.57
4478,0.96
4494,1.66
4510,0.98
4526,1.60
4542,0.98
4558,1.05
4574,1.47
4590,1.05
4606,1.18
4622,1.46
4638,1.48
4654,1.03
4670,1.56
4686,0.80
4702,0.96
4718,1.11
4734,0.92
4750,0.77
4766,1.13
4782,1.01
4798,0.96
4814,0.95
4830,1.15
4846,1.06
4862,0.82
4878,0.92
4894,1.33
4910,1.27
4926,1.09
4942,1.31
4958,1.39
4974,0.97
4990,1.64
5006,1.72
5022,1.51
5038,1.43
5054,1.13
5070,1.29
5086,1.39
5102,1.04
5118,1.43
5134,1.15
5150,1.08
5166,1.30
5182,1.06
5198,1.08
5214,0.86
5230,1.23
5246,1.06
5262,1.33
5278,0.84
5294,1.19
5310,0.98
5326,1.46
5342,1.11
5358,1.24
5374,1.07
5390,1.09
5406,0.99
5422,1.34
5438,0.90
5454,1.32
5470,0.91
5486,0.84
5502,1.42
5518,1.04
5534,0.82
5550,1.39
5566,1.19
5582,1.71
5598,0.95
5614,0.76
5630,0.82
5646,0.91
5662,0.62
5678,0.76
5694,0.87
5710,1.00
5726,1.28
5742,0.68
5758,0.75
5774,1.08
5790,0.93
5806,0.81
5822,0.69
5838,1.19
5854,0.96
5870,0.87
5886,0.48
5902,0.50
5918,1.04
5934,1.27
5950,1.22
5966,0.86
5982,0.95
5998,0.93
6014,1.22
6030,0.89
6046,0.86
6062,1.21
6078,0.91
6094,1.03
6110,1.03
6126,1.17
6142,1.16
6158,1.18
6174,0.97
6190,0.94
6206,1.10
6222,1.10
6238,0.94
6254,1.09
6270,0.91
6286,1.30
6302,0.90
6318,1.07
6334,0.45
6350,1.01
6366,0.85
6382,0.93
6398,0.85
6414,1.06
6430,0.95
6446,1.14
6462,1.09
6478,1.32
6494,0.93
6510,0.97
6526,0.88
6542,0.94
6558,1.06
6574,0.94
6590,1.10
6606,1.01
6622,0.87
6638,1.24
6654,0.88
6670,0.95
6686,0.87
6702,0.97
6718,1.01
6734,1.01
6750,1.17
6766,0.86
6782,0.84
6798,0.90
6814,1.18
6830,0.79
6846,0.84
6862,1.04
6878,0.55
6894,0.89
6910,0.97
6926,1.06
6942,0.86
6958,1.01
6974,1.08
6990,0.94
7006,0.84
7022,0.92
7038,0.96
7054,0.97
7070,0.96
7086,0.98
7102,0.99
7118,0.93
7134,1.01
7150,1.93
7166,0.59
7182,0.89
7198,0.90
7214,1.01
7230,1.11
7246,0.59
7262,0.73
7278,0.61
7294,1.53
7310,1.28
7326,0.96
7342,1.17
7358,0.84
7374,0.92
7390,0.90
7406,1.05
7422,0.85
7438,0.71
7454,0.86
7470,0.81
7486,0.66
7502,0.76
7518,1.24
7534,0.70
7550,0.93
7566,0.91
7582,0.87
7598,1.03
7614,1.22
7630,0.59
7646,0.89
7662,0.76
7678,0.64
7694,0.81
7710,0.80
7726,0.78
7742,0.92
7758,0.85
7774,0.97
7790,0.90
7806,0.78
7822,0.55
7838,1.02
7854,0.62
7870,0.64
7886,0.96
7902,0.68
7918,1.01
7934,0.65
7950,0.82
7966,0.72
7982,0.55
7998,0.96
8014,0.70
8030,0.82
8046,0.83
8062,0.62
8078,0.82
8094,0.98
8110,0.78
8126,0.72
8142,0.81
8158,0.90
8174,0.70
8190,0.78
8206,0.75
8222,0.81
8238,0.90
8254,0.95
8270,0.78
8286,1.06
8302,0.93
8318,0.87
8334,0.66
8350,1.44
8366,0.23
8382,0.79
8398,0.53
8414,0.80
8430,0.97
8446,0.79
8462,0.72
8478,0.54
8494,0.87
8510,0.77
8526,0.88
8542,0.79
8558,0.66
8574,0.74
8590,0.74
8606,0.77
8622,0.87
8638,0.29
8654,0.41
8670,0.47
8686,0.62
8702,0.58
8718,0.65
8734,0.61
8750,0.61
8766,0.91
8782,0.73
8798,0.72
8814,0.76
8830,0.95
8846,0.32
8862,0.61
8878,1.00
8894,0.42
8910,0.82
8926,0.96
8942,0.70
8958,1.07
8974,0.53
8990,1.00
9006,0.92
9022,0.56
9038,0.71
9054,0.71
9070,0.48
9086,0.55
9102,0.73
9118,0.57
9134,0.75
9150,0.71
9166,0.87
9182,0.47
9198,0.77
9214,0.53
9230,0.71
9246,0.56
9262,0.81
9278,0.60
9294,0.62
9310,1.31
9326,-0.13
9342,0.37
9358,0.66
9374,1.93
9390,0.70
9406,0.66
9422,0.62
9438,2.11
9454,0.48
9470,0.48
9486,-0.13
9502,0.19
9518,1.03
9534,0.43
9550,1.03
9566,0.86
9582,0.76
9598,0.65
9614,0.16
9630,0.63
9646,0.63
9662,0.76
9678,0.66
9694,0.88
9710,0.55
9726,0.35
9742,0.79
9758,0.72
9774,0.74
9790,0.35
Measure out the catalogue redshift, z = 0.09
